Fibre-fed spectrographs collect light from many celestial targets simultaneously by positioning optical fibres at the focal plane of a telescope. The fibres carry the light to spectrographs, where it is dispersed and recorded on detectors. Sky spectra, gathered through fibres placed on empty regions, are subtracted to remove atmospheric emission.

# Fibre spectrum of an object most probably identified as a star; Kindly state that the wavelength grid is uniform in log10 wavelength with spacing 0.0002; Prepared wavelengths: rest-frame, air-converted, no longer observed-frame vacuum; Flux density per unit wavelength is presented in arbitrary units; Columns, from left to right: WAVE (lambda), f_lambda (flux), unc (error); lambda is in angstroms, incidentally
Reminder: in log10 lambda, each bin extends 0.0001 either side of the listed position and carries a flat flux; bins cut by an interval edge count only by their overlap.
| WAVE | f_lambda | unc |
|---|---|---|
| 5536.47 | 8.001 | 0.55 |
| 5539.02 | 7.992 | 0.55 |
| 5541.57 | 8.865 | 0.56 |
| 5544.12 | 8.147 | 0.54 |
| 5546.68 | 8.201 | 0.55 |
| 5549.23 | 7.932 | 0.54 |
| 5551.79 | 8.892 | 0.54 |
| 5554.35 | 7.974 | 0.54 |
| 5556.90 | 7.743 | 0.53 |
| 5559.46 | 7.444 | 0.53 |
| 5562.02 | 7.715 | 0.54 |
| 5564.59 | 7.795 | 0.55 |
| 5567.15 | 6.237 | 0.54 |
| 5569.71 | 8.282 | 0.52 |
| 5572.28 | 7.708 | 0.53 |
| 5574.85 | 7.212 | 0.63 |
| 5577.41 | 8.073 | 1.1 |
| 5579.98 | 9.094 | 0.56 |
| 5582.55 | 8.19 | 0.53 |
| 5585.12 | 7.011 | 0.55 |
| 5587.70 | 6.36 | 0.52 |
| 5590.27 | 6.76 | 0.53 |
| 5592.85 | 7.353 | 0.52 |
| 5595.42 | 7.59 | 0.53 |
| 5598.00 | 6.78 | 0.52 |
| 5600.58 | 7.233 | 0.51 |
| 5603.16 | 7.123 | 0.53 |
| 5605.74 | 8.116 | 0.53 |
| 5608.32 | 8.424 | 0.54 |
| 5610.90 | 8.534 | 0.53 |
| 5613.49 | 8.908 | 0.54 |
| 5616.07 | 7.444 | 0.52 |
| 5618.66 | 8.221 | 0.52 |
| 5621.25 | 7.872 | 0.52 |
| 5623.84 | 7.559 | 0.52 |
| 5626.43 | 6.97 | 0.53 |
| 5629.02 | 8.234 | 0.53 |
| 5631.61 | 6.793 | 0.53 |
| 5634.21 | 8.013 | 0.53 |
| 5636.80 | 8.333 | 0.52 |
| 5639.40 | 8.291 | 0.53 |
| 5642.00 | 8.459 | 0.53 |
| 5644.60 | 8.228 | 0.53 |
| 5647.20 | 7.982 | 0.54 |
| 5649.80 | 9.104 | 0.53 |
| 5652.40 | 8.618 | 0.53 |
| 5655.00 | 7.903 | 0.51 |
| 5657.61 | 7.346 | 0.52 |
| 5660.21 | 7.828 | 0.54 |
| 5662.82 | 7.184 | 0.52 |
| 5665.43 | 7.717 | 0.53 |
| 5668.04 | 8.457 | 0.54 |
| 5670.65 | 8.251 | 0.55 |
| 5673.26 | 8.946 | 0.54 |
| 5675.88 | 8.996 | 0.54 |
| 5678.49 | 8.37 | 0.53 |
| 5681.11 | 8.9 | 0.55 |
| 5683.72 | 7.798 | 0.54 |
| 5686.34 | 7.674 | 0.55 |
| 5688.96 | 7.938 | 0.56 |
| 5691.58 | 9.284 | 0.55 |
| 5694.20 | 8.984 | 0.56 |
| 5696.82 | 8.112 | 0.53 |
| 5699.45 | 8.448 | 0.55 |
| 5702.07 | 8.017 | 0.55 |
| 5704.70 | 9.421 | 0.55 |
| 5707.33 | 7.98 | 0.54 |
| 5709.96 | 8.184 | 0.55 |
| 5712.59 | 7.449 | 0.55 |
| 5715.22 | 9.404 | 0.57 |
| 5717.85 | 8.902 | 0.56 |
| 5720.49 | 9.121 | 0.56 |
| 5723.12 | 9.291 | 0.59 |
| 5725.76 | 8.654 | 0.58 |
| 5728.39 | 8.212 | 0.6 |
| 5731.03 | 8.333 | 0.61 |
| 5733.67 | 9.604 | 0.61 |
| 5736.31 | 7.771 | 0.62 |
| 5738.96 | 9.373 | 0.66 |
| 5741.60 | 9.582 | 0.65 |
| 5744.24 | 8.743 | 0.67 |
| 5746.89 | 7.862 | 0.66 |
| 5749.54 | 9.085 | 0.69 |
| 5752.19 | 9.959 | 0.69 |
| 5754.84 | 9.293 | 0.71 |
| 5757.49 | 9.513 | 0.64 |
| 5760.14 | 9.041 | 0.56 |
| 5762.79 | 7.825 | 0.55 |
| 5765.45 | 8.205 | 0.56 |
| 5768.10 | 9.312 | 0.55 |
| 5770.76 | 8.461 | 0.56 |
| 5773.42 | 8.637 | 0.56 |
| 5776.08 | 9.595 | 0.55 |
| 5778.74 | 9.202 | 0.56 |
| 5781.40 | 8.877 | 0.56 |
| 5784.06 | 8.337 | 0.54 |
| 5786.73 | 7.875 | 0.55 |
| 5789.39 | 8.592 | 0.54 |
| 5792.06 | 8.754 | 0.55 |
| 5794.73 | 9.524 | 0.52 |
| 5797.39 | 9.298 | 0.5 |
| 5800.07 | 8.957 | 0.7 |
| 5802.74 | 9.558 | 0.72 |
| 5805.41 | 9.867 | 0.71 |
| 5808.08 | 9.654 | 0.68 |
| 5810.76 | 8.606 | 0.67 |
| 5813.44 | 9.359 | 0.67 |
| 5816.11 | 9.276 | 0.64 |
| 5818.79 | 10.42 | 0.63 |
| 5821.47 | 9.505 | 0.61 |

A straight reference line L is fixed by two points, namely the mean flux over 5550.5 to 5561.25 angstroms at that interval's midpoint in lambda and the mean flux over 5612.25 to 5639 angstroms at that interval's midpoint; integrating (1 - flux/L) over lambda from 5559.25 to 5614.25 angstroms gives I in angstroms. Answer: 2.1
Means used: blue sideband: 8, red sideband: 7.85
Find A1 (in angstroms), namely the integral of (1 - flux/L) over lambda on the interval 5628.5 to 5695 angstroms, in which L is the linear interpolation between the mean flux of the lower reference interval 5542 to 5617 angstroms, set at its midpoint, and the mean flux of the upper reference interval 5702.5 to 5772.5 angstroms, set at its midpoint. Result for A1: 0.60 angstroms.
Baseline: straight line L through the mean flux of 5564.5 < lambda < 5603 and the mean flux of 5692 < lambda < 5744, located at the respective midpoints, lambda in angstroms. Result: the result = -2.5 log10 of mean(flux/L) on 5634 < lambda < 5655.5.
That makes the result -0.05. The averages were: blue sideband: 7.42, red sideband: 8.69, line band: 8.36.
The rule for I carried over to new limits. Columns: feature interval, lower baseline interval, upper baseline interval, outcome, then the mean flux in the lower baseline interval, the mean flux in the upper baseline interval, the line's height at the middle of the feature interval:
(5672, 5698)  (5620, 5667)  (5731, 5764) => -0.5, 7.92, 8.95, 8.33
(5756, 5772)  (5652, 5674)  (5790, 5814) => 0.3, 7.98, 9.26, 8.91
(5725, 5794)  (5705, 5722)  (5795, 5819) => 1.3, 8.57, 9.4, 8.98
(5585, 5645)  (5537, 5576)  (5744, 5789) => 3.3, 7.88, 8.81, 8.14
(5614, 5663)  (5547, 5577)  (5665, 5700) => 1.4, 7.75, 8.44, 8.19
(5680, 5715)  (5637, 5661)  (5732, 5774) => 0.7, 8.21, 8.89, 8.53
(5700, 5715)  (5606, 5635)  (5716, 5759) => 0.7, 7.91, 8.96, 8.69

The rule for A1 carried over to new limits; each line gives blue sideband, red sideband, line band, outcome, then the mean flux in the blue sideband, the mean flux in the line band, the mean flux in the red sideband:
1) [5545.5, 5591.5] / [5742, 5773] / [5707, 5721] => 0.14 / 7.7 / 8.51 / 8.86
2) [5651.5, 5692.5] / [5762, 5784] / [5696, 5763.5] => -1.85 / 8.19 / 8.75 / 8.76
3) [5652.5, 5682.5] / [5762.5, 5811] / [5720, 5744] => -0.77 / 8.19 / 8.87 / 8.93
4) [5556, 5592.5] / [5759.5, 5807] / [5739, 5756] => -0.88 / 7.54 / 9.11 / 8.89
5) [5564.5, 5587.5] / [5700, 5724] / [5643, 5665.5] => 0.56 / 7.67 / 8.01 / 8.62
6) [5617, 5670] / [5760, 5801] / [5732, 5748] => -0.55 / 7.96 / 8.82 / 8.77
